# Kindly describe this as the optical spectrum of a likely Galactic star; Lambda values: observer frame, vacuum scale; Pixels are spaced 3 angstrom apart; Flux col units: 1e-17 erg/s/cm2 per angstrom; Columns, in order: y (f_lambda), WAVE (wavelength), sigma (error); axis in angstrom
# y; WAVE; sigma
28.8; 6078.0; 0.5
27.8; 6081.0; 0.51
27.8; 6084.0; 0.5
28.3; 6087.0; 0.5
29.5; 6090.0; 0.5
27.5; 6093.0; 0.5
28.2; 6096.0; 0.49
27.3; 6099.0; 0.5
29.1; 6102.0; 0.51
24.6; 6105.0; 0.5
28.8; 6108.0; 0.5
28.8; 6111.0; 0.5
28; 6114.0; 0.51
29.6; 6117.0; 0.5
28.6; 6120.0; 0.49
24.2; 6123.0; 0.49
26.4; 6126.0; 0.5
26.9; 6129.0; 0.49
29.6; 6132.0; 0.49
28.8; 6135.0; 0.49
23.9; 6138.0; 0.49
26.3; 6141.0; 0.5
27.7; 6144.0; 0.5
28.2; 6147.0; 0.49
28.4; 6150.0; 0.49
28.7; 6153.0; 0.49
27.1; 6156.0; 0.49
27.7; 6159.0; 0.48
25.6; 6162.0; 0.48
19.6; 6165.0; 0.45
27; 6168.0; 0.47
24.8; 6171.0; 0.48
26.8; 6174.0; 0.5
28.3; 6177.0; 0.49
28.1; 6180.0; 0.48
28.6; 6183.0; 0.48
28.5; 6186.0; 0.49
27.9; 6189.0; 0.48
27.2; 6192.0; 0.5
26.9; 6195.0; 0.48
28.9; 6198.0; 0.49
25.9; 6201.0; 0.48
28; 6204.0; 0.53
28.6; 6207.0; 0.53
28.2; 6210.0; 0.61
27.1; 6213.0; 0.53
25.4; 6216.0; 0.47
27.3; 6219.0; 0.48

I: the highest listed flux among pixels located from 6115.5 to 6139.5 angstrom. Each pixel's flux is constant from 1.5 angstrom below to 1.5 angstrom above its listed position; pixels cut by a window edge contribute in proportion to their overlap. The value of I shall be 29.6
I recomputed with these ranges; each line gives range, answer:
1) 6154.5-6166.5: 27.7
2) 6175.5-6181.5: 28.3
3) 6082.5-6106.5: 29.5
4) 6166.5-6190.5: 28.6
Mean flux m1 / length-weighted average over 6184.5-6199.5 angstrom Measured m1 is 27.9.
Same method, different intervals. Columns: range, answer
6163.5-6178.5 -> 25.3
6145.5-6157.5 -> 28.1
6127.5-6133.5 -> 28.2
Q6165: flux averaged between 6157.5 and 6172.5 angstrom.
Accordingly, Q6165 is 24.9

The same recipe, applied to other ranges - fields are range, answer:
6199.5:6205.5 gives 26.9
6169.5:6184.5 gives 27.3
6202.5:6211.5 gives 28.3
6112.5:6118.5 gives 28.8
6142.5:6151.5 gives 28.1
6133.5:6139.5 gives 26.3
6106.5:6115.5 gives 28.5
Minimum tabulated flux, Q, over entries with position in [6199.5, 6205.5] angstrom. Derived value 25.9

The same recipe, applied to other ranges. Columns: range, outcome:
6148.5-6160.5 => 27.1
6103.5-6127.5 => 24.2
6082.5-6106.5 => 24.6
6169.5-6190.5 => 24.8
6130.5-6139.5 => 23.9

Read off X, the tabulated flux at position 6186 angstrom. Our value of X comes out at 28.5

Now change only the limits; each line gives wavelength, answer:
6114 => 28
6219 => 27.3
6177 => 28.3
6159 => 27.7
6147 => 28.2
